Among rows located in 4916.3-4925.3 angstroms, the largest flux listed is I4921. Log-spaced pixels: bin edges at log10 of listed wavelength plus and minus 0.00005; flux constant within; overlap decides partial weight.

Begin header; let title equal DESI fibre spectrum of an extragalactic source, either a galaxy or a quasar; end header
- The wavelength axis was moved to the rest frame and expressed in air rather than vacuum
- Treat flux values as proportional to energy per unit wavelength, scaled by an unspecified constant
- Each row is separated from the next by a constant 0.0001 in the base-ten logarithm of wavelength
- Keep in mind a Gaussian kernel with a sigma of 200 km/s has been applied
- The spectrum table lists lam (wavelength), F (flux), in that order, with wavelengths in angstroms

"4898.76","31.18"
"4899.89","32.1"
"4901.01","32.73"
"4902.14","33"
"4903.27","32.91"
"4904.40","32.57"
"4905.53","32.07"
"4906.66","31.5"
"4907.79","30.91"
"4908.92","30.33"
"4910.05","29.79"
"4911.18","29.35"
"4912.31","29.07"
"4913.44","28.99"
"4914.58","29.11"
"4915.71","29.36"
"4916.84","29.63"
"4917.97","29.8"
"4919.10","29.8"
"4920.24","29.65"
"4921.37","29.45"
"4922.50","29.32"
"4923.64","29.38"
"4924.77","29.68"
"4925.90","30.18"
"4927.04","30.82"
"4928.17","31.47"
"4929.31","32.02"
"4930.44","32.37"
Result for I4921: 29.8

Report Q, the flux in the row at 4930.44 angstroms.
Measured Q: 32.37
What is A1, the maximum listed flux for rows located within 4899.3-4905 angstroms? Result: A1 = 33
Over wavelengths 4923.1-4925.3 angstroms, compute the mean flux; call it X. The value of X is 29.6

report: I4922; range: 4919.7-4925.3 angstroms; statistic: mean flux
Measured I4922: 29.5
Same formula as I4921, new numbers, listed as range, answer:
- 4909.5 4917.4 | 29.79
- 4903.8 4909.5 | 32.57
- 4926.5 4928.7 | 31.47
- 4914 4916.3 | 29.36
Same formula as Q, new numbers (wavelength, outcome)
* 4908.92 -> 30.33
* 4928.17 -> 31.47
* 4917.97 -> 29.8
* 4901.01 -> 32.73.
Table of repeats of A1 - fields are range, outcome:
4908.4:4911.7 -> 30.33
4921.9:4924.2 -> 29.38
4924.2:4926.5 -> 30.18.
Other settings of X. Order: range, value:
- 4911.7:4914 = 29.1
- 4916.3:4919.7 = 29.7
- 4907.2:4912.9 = 29.9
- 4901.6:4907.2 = 32.4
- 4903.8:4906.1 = 32.3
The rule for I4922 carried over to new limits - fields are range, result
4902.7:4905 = 32.7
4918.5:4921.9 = 29.6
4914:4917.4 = 29.3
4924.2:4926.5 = 30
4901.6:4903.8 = 32.9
